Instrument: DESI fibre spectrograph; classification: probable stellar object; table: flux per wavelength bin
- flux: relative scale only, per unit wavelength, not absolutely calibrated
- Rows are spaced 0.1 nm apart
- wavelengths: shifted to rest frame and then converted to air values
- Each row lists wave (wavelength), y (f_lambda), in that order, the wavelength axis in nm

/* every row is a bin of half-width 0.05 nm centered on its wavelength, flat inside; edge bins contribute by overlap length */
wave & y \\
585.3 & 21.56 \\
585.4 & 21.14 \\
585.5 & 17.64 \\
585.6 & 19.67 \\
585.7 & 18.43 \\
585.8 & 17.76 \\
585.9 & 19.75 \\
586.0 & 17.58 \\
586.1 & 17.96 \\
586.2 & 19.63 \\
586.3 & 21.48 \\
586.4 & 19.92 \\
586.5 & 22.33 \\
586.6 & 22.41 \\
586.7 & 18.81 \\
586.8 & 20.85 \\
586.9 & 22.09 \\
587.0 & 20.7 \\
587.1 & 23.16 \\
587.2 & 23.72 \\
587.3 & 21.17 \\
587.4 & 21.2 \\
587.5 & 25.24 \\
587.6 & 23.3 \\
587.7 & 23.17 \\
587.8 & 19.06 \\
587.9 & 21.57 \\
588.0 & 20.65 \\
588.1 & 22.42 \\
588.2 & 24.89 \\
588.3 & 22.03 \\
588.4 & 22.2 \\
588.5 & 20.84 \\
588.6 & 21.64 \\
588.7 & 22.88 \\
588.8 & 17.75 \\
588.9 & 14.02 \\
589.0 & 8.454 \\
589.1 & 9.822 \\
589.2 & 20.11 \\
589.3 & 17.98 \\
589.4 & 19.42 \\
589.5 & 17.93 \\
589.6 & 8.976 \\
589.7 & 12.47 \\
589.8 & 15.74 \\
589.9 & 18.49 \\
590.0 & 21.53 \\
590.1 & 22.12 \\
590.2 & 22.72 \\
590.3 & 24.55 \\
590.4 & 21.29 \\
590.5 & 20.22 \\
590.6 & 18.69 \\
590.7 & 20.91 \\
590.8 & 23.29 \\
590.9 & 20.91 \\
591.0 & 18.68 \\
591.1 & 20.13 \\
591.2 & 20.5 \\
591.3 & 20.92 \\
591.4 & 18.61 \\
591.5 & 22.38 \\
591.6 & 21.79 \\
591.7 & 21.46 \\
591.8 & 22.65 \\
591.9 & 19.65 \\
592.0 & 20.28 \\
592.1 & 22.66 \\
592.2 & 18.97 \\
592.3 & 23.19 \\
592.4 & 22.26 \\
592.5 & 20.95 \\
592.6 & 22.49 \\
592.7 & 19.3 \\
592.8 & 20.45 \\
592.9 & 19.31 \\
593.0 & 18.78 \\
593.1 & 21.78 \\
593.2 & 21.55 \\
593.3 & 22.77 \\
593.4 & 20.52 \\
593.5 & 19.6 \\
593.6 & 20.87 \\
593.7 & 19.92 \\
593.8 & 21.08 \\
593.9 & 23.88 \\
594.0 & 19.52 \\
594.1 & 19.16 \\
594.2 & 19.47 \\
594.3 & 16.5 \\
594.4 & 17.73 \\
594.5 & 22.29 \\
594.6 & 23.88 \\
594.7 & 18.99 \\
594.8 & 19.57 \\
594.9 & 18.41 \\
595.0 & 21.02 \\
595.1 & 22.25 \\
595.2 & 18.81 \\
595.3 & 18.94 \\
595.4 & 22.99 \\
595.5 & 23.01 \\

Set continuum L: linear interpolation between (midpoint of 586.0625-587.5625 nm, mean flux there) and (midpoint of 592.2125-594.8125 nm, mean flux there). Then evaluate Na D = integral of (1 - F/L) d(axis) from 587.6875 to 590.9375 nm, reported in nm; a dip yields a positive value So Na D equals 0.279 nm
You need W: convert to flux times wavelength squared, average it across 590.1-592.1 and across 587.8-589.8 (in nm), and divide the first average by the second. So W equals 1.17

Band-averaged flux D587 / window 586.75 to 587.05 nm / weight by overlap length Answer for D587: 21.2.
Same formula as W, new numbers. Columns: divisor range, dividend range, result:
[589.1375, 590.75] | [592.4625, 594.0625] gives 1.11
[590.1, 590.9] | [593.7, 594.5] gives 0.93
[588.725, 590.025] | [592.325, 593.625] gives 1.35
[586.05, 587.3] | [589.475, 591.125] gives 0.93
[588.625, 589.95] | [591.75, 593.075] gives 1.33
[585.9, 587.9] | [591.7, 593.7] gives 1.01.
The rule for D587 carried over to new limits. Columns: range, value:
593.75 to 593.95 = 22.5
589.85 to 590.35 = 21.9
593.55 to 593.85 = 20.6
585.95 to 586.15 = 17.8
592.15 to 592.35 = 21.1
